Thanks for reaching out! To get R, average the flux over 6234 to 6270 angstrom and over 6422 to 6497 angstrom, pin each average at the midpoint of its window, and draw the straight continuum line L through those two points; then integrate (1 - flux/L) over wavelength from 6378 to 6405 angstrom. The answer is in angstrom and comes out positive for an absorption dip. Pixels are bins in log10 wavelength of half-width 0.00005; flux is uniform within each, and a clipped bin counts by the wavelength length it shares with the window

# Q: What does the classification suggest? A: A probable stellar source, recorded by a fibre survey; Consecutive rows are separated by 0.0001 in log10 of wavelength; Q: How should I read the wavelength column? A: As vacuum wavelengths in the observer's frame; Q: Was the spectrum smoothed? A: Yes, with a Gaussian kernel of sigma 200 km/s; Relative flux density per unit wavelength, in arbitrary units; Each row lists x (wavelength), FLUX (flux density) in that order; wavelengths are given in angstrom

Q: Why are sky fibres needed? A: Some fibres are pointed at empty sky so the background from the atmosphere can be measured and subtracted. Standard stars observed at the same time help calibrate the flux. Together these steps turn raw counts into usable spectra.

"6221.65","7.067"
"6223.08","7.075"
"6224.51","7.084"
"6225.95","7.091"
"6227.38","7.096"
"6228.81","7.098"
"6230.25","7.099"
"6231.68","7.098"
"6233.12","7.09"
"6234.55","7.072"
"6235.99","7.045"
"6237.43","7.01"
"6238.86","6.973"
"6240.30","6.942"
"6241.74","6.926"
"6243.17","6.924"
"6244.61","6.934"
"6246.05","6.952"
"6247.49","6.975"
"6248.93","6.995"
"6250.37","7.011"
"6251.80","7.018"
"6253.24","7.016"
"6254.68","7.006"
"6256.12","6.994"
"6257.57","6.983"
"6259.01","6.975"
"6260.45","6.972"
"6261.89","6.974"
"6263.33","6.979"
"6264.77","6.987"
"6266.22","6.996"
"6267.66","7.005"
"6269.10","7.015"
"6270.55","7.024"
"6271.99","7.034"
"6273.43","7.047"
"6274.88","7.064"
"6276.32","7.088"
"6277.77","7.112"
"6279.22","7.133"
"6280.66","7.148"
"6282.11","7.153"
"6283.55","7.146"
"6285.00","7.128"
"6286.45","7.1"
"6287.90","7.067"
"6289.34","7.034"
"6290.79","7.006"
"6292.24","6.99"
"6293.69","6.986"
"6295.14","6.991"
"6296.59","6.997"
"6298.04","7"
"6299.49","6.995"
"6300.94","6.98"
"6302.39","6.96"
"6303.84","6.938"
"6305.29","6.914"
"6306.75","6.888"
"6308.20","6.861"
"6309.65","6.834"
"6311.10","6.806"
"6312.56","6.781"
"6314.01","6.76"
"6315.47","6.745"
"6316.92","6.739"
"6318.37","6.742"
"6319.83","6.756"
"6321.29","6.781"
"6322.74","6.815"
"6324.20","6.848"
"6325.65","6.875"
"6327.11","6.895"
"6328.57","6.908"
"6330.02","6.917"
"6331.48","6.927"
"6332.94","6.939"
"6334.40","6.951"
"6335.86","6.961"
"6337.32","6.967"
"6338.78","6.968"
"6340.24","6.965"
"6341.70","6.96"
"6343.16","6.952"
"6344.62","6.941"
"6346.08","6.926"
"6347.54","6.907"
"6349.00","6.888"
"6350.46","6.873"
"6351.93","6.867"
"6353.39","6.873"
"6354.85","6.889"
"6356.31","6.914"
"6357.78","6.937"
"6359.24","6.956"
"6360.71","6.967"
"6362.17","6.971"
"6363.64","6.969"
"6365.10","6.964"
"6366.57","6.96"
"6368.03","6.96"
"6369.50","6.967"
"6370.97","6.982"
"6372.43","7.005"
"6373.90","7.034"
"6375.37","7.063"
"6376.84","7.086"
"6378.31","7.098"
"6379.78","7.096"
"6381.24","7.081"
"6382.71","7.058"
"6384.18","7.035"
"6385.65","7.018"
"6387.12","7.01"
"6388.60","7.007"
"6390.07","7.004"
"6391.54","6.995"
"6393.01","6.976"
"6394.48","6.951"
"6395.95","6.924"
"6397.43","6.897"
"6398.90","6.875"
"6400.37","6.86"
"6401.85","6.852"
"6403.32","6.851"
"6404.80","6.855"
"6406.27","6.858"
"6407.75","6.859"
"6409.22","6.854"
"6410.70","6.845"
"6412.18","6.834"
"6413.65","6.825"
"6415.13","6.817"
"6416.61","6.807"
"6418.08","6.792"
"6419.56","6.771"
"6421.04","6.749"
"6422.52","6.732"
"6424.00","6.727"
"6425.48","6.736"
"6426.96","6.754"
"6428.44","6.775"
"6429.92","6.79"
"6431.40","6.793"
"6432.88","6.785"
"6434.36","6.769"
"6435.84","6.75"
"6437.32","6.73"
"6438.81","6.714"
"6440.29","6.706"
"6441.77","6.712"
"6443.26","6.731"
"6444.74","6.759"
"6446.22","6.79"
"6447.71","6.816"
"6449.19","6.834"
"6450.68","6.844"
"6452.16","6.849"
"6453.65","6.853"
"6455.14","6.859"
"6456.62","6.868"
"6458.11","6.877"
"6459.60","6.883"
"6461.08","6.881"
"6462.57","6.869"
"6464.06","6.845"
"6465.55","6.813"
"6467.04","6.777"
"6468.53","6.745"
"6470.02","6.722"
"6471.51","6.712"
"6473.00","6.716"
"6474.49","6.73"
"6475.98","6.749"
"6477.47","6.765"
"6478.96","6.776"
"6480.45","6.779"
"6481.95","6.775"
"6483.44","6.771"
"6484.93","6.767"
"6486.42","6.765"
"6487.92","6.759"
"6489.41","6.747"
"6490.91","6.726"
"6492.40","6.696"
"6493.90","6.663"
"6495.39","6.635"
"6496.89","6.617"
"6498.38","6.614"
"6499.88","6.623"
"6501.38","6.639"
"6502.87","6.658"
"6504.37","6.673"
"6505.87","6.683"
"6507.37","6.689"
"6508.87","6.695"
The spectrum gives -0.5 angstrom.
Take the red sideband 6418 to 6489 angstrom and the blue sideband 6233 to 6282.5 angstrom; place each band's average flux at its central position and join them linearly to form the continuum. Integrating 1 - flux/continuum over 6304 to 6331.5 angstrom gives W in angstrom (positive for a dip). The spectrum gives 0.4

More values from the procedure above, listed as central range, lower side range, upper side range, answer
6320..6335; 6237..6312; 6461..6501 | 0.11 angstrom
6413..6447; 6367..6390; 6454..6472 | 0.70 angstrom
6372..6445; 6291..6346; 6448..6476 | -0.28 angstrom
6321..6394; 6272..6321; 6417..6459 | -0.78 angstrom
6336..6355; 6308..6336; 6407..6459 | -0.26 angstrom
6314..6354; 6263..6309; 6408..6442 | 0.32 angstrom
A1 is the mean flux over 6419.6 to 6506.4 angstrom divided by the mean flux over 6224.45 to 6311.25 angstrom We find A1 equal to 0.96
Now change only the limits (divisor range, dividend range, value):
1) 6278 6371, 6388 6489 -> 0.98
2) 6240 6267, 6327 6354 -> 0.99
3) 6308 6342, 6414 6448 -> 0.99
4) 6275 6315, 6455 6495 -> 0.97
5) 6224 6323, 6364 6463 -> 0.98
